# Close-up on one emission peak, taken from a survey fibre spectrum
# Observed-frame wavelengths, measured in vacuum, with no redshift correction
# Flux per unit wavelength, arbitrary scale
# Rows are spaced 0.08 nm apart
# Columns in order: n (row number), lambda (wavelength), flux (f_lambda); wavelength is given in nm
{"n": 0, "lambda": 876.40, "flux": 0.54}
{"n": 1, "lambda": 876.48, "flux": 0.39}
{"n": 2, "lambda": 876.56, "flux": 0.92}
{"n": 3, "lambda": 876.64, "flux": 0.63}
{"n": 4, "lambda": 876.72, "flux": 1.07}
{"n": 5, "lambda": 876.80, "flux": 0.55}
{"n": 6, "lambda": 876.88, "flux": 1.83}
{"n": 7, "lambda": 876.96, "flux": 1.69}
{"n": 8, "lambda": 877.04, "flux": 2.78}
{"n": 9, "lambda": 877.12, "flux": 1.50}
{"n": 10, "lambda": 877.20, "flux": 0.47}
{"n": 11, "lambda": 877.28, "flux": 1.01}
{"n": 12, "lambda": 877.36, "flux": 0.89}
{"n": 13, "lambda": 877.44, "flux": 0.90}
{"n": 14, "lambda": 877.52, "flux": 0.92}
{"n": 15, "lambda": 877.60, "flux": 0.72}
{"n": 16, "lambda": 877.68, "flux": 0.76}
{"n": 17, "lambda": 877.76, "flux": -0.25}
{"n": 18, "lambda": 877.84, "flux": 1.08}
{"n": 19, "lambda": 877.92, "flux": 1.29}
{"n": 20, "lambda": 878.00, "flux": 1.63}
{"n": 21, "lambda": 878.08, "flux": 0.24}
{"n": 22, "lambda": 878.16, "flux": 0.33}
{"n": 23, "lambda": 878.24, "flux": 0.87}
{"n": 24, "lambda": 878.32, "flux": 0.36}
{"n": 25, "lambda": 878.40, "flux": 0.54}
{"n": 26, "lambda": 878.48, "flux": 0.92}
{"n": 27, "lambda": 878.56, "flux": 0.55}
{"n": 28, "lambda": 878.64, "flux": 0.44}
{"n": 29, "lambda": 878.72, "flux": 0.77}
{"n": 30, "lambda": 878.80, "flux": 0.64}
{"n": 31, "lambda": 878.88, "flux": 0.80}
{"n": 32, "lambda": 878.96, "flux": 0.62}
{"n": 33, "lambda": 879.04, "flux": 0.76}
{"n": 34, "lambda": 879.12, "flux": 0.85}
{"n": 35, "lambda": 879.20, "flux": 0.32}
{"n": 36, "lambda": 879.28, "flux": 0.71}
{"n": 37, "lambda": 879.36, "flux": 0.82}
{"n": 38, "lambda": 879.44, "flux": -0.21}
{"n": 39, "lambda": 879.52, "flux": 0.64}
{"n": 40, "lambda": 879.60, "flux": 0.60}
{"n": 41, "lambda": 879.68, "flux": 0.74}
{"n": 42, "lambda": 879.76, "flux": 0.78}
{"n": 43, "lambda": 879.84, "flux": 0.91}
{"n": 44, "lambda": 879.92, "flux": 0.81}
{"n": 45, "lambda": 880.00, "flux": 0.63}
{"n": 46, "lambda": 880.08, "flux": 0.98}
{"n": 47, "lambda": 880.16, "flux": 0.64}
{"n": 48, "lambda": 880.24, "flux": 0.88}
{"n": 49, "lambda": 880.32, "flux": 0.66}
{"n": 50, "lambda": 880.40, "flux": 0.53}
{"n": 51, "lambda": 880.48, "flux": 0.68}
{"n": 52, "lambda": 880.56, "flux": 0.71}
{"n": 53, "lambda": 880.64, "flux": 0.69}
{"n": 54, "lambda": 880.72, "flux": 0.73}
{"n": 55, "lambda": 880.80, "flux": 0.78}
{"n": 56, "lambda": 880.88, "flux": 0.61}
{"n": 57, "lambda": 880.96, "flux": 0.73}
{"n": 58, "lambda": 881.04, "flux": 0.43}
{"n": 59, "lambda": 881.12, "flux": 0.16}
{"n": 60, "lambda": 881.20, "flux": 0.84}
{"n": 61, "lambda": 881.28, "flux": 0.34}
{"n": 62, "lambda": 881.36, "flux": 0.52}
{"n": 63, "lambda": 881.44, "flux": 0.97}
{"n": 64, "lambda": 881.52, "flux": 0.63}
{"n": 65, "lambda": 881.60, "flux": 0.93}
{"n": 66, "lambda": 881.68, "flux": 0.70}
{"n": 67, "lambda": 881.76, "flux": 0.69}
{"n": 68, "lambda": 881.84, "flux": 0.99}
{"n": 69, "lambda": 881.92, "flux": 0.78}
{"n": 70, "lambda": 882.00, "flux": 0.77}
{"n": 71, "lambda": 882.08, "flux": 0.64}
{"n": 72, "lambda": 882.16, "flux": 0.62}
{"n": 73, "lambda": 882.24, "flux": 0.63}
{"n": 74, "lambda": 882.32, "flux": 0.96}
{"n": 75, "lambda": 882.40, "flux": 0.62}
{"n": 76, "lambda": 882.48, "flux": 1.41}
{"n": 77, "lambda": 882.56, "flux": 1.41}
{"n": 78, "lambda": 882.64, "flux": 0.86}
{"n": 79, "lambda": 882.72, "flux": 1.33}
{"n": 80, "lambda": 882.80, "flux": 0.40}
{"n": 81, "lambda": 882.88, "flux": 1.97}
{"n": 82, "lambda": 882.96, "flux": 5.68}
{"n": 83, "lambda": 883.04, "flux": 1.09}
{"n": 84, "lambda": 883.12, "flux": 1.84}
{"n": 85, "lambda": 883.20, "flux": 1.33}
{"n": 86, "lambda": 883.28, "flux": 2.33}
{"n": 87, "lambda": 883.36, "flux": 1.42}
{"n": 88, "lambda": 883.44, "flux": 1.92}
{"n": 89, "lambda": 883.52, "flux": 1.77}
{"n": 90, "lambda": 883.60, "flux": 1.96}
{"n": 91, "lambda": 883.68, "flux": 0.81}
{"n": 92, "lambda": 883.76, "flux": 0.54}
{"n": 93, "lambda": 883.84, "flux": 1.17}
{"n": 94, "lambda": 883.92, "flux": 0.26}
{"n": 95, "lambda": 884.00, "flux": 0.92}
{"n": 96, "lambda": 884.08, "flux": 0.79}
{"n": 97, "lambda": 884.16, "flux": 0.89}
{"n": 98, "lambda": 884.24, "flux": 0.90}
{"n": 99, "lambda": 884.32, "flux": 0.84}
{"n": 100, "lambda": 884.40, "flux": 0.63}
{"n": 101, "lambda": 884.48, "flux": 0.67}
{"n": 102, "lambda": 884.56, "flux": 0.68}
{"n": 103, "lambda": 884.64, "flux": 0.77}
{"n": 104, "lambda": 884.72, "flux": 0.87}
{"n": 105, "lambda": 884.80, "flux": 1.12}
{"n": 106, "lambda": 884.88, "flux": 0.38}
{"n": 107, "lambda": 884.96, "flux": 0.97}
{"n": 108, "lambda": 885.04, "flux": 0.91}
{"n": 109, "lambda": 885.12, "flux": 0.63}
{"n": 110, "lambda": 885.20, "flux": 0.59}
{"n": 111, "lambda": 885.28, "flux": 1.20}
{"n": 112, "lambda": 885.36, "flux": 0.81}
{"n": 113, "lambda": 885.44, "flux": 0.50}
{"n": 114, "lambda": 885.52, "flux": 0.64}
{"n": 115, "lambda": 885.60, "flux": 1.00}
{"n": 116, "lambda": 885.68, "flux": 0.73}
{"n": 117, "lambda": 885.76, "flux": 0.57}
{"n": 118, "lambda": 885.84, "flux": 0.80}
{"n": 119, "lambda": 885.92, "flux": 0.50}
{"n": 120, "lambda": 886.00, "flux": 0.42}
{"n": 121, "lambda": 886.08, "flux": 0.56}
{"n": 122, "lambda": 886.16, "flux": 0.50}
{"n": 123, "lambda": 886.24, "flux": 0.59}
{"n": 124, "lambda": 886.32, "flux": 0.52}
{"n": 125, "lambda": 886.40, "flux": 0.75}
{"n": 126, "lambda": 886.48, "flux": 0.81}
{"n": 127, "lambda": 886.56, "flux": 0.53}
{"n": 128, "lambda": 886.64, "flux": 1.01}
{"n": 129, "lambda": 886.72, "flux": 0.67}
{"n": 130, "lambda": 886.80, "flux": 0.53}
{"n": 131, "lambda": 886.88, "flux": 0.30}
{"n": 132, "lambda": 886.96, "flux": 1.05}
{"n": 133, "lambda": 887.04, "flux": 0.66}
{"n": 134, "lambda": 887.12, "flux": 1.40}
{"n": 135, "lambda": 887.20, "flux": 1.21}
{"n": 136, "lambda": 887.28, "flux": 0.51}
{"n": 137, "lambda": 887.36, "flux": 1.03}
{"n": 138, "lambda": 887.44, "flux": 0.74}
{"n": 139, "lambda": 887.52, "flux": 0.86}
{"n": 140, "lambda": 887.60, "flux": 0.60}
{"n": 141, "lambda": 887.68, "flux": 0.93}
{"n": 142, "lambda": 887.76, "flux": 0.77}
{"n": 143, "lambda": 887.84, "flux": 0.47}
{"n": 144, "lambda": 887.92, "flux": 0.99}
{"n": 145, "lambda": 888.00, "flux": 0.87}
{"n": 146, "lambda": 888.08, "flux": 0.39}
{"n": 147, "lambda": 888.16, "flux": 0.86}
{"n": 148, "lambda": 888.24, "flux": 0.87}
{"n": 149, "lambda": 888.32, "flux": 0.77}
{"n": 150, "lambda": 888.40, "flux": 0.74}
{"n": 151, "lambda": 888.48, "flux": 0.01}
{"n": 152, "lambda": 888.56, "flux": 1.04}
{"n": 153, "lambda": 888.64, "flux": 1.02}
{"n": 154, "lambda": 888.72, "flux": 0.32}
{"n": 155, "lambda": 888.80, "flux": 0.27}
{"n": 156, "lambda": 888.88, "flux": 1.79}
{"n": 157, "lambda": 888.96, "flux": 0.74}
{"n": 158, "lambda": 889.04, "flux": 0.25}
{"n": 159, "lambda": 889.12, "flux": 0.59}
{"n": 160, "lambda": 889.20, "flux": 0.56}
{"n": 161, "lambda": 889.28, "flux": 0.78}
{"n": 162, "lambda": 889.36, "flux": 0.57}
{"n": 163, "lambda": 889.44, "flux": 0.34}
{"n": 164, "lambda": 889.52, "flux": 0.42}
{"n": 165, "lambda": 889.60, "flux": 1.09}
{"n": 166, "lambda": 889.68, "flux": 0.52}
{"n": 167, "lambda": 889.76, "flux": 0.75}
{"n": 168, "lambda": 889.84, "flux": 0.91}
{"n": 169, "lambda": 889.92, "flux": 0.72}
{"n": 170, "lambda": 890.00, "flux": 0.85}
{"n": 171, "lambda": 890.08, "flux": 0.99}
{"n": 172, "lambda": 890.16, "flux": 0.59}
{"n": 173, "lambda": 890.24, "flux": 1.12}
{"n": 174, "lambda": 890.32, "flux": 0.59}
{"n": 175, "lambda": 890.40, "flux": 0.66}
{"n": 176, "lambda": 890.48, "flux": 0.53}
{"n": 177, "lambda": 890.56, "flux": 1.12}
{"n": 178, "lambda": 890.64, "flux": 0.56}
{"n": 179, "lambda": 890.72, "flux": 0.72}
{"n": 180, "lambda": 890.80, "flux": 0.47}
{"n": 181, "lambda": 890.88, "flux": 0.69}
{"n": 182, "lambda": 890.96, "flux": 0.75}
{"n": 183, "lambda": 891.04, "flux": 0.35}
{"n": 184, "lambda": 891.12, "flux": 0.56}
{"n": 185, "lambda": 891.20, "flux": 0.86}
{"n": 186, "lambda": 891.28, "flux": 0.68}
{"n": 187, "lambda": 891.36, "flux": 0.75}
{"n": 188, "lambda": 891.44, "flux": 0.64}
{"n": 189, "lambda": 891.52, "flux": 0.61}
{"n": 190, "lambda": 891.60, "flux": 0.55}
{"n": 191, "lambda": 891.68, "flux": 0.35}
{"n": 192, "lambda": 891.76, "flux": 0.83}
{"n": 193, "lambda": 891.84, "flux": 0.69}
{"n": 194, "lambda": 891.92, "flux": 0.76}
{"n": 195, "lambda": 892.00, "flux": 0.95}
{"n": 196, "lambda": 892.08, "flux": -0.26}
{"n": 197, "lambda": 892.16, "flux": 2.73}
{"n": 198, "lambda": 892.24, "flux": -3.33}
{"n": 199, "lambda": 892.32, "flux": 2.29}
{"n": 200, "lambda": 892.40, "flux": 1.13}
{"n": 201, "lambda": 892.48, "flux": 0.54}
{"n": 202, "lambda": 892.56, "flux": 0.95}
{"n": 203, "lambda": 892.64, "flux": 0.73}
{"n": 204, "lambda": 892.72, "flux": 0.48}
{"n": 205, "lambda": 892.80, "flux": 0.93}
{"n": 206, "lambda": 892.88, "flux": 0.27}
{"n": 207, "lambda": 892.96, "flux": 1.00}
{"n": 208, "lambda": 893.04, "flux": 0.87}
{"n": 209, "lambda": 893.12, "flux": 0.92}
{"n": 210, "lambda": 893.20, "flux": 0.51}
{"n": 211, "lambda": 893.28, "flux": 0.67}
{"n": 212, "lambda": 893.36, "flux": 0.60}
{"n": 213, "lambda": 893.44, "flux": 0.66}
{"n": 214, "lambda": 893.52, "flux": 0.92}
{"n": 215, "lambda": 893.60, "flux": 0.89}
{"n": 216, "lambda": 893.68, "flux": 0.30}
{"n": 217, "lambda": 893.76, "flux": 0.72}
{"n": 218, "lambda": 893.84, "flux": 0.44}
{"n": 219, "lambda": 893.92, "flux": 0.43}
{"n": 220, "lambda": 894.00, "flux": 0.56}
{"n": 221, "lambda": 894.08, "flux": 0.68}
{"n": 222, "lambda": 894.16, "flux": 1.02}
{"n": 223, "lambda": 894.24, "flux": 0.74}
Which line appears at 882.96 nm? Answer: [O III]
